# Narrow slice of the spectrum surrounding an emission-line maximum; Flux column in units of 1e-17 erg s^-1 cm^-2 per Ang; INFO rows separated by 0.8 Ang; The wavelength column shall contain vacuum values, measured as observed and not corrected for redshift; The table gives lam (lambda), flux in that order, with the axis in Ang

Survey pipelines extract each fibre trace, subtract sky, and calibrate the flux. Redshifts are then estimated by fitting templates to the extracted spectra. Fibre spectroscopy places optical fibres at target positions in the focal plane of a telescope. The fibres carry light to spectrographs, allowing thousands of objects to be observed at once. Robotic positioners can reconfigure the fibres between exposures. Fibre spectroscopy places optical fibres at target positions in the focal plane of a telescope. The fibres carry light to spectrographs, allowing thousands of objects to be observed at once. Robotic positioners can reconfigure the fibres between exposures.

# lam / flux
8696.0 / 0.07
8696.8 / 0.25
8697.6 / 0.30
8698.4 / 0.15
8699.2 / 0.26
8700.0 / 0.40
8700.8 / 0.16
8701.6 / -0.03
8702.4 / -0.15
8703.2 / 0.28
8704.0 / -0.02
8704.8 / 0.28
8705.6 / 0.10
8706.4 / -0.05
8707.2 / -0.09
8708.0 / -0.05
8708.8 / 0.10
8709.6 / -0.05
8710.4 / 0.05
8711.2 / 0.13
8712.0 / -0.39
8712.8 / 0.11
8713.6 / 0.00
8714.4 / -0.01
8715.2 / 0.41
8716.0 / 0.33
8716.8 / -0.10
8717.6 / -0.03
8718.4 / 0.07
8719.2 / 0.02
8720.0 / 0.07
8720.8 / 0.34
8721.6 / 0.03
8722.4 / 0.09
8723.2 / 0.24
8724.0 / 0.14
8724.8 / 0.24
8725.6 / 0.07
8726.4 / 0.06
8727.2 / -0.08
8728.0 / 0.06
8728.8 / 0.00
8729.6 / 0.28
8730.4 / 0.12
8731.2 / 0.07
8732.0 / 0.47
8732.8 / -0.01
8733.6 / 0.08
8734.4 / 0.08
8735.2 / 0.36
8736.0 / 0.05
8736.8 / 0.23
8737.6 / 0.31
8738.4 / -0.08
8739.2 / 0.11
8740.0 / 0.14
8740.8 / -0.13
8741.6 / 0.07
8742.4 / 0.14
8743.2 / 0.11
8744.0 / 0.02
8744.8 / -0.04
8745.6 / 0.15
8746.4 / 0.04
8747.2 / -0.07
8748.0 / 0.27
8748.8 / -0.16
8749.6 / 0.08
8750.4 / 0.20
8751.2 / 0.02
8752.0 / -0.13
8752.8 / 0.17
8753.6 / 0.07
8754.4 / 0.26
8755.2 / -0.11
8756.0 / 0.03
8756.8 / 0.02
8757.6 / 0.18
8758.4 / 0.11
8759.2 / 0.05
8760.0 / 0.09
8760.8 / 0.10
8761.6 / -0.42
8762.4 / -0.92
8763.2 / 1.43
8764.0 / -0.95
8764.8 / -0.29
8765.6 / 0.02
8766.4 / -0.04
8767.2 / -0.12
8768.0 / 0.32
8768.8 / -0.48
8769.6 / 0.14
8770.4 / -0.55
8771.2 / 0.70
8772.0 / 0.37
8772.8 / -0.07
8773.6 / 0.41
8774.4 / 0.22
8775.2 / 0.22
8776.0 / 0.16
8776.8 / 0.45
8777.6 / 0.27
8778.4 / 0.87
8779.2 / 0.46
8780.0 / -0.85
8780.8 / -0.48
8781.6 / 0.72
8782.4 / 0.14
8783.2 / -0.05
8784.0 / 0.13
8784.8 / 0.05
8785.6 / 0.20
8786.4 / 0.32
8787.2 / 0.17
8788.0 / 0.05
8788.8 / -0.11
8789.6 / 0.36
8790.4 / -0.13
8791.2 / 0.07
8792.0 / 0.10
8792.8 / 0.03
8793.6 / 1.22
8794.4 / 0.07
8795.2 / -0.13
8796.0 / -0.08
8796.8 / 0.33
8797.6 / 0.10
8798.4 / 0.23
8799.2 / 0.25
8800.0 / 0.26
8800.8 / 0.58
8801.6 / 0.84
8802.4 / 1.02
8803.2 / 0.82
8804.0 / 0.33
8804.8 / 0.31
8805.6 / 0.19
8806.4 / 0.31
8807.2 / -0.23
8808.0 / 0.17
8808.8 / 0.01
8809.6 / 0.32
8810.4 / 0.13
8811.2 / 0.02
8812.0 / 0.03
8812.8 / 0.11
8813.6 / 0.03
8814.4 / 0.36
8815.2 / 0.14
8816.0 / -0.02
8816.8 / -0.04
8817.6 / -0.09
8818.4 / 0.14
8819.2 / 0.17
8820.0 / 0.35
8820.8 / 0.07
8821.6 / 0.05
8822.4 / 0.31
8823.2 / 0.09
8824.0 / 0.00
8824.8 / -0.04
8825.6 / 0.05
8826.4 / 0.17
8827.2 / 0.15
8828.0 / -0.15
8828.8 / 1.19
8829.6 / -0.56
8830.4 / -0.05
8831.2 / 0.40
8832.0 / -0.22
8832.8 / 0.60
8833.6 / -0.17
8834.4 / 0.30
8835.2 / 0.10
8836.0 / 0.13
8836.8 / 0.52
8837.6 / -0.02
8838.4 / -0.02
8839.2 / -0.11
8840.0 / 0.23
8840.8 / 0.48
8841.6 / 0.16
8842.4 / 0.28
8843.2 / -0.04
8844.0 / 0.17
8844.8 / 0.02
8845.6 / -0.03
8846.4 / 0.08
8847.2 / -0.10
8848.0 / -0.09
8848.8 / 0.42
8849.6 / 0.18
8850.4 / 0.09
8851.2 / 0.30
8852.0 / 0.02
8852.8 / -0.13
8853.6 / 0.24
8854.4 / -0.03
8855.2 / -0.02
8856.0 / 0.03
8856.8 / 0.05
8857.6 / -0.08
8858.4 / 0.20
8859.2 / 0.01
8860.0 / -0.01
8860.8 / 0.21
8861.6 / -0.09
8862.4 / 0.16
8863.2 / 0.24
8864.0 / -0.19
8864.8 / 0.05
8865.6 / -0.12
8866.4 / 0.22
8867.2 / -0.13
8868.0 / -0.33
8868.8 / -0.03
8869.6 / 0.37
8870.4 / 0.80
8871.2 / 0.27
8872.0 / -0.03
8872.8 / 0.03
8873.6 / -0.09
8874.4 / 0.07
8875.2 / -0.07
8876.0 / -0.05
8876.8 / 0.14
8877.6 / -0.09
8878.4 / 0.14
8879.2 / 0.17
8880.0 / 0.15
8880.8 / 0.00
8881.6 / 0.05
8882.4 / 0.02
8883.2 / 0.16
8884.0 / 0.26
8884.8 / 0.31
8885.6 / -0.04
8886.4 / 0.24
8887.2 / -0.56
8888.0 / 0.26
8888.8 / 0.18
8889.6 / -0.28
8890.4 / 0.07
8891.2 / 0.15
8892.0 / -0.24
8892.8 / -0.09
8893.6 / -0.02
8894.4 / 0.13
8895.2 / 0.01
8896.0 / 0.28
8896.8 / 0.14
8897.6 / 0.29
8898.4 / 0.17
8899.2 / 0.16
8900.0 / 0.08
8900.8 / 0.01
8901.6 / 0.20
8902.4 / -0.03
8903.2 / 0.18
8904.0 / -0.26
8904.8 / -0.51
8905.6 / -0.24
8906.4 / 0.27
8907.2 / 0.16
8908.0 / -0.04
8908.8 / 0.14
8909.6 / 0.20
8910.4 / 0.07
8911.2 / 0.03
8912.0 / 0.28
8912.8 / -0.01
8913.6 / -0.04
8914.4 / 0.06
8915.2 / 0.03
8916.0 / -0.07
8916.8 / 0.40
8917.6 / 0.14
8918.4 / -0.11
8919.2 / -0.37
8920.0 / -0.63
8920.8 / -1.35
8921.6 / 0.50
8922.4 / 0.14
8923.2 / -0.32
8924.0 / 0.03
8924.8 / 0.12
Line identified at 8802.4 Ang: H-beta 4861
